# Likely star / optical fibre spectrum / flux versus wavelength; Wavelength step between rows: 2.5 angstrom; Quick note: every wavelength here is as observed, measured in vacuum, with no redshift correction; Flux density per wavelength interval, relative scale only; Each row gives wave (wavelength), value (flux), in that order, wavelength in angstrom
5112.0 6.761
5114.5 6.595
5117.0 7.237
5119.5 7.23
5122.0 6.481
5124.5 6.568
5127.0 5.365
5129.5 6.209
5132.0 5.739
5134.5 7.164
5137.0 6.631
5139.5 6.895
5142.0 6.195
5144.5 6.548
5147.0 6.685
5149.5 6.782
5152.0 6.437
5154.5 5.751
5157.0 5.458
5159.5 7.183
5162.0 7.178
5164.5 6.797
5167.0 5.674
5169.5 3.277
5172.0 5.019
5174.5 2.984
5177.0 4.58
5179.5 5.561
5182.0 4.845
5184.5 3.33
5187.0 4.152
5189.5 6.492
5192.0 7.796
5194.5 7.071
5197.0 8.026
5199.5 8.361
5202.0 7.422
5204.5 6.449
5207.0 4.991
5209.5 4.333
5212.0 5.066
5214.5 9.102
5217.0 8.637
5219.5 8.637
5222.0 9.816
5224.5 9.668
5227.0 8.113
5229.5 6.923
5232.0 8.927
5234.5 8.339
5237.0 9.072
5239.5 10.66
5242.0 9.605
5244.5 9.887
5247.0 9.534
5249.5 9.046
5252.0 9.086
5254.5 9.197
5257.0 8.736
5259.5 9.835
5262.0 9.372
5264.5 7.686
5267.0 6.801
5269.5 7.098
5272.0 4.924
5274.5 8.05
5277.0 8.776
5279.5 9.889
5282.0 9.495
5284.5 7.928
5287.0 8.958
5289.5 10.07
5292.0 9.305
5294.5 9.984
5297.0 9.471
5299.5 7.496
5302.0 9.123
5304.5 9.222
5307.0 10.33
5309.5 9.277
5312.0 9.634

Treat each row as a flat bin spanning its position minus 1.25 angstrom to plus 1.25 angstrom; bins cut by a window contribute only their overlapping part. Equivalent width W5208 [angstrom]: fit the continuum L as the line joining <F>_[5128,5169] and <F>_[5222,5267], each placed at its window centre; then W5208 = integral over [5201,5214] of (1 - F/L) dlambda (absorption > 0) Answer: 3.5 angstrom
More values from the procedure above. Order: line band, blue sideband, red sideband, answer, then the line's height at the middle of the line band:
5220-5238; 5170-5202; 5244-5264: -1.7 angstrom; 7.95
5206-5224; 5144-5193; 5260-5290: -1.5 angstrom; 6.76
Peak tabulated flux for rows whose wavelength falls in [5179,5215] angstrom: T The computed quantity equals 9.102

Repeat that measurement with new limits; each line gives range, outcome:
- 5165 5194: 7.796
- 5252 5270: 9.835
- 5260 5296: 10.07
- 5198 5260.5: 10.66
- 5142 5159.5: 7.183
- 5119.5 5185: 7.23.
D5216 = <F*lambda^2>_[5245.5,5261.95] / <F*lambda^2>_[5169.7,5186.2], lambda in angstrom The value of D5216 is 2.21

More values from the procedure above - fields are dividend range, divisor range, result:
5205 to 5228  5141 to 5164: 1.19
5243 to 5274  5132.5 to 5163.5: 1.34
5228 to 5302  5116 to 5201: 1.50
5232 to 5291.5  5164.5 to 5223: 1.46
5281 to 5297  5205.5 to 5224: 1.31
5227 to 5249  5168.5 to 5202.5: 1.64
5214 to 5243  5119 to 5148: 1.44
